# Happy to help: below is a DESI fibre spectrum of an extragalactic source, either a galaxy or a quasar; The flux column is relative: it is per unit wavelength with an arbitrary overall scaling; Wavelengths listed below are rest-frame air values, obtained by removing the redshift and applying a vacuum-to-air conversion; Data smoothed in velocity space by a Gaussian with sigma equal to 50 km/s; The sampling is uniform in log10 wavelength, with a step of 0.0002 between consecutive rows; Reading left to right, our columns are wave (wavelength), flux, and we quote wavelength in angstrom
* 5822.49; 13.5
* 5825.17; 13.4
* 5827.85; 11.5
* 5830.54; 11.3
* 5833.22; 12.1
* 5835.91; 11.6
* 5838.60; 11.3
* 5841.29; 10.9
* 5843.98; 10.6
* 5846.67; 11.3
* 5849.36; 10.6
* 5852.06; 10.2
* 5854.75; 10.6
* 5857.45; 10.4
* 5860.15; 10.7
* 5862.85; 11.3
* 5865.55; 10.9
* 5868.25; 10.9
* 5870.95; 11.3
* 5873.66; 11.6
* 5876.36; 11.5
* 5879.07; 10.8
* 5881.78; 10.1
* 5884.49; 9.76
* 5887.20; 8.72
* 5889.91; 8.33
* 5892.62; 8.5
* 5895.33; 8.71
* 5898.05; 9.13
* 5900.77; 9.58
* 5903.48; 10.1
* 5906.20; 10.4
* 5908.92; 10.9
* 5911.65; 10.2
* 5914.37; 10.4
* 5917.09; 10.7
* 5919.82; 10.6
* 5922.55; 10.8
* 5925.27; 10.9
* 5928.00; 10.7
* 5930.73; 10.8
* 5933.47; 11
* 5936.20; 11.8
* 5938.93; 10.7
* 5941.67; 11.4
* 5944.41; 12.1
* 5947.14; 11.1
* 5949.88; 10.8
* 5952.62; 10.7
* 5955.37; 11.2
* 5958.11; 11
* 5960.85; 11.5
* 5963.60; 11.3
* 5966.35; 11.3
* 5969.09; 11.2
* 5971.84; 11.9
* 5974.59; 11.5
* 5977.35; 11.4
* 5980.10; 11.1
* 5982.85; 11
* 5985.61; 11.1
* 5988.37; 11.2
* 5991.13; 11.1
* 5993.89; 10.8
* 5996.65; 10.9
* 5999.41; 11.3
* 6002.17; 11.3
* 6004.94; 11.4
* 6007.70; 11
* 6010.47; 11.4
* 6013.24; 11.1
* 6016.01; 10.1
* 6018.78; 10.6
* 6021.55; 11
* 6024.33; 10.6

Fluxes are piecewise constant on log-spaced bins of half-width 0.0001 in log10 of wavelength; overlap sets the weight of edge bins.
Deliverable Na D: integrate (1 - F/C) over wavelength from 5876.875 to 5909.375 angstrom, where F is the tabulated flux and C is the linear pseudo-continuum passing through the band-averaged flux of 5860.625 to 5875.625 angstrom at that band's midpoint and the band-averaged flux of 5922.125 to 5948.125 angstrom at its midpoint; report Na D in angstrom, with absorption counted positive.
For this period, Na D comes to 4.6 angstrom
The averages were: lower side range 11.2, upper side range 11.1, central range 9.6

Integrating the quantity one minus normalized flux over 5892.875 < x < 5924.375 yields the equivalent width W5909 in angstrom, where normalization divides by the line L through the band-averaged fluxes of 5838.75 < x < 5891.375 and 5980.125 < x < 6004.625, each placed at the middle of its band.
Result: 1.9 angstrom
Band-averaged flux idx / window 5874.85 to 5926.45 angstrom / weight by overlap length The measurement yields 10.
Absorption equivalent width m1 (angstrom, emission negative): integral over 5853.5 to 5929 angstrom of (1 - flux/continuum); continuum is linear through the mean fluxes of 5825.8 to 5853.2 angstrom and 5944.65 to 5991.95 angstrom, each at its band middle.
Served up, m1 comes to 6.13 angstrom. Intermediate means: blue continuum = 11.2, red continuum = 11.2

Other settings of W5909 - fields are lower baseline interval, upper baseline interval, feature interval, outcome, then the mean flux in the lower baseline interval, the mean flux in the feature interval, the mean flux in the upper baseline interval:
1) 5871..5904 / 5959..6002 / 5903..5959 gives -2.2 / 9.79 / 10.9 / 11.2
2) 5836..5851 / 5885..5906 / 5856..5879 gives -2.2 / 11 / 11.1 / 9.12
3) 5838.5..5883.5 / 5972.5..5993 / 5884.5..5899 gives 2.9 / 10.9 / 8.77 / 11.2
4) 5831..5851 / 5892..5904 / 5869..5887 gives -1.5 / 11.2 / 10.7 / 9.19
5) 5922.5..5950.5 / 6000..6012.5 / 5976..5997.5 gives 0.3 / 11.1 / 11.1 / 11.3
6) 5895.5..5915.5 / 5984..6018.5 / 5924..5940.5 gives -1.1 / 10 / 11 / 11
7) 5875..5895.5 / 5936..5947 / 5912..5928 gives 0.1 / 9.61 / 10.7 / 11.4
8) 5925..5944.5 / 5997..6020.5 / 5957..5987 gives -0.6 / 11.1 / 11.3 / 11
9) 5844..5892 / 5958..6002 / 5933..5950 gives -0.5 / 10.5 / 11.3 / 11.2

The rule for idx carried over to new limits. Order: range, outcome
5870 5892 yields 10.2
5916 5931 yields 10.7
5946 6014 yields 11.2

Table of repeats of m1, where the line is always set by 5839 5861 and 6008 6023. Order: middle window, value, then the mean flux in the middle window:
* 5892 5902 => 1.6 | 9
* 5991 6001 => -0.2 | 11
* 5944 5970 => -1.0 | 11.2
